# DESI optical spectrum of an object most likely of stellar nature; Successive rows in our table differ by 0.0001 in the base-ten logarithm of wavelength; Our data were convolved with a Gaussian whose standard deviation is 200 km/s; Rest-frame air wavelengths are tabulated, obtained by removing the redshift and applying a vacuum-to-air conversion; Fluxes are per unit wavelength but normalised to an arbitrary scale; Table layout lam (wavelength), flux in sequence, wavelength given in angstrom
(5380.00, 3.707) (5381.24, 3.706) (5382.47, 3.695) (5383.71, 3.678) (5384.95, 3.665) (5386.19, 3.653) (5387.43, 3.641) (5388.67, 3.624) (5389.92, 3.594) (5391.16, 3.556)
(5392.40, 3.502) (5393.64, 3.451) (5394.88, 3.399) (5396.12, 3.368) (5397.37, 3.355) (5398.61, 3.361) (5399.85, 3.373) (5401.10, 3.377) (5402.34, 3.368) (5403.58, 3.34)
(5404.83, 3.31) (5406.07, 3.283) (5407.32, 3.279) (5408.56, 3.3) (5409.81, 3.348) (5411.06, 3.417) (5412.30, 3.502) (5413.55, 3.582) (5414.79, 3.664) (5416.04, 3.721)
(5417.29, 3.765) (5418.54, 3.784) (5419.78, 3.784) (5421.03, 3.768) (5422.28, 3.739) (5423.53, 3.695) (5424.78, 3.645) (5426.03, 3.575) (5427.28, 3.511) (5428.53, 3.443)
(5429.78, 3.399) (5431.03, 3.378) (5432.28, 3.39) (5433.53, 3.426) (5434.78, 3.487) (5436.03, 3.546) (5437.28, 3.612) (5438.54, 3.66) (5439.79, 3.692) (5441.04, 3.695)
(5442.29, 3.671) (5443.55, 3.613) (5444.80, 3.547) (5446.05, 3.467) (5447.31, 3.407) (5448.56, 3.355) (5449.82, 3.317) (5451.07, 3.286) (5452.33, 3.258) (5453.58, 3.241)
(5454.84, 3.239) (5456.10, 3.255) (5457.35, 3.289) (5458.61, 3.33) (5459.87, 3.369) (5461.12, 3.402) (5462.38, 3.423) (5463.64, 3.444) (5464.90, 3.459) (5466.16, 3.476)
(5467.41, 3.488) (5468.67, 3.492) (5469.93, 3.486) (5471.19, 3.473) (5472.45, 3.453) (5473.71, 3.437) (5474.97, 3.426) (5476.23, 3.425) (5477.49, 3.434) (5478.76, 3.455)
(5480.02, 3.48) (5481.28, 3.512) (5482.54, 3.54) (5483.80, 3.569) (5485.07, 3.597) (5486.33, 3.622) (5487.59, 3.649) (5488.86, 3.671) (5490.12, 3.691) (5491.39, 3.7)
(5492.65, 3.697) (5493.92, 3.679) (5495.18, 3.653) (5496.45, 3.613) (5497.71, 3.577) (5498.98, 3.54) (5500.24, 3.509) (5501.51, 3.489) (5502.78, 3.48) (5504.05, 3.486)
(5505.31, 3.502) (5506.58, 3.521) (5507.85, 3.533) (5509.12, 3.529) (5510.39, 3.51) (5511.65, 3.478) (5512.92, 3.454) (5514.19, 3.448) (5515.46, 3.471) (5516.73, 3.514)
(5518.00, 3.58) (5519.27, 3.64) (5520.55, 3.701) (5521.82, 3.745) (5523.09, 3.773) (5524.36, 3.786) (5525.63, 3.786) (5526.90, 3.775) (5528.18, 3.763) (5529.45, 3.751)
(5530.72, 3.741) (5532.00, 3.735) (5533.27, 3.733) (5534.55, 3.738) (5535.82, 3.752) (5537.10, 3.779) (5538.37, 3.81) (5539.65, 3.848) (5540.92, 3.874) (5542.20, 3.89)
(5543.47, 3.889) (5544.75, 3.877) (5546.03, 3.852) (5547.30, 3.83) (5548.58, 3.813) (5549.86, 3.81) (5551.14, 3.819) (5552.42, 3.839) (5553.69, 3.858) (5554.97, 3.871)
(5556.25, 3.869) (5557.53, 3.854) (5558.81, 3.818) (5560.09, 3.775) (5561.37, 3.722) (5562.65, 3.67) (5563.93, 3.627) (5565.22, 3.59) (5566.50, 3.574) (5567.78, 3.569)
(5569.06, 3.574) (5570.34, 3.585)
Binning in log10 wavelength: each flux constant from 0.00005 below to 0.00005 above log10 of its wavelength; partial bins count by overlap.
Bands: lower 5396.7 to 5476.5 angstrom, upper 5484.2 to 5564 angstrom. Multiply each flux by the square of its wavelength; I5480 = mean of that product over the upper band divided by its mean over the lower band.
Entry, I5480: 1.1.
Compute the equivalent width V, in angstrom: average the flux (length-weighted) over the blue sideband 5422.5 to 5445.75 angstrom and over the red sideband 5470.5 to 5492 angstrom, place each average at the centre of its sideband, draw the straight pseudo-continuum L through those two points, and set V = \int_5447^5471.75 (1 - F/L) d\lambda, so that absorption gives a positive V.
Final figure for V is 1.2 angstrom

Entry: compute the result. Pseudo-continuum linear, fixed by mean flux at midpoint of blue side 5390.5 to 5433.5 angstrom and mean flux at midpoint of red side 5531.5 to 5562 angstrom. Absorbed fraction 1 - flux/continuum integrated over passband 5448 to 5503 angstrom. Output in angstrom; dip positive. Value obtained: 2.6 angstrom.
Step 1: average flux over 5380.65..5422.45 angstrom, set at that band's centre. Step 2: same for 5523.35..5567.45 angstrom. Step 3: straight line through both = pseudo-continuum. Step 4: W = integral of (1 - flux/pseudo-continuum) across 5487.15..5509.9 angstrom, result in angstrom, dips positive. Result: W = 0.7 angstrom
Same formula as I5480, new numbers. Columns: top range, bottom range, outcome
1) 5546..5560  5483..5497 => 1.08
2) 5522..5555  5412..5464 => 1.13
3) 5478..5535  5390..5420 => 1.08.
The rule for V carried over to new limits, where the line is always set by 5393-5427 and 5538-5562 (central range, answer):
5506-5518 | 0.8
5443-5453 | 0.5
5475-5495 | 0.6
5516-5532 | 0.3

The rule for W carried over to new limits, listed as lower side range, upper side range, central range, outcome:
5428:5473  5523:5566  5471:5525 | 0.9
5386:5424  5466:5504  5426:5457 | 0.6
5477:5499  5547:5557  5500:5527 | 0.9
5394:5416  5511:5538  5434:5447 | -0.4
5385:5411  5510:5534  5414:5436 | -0.8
